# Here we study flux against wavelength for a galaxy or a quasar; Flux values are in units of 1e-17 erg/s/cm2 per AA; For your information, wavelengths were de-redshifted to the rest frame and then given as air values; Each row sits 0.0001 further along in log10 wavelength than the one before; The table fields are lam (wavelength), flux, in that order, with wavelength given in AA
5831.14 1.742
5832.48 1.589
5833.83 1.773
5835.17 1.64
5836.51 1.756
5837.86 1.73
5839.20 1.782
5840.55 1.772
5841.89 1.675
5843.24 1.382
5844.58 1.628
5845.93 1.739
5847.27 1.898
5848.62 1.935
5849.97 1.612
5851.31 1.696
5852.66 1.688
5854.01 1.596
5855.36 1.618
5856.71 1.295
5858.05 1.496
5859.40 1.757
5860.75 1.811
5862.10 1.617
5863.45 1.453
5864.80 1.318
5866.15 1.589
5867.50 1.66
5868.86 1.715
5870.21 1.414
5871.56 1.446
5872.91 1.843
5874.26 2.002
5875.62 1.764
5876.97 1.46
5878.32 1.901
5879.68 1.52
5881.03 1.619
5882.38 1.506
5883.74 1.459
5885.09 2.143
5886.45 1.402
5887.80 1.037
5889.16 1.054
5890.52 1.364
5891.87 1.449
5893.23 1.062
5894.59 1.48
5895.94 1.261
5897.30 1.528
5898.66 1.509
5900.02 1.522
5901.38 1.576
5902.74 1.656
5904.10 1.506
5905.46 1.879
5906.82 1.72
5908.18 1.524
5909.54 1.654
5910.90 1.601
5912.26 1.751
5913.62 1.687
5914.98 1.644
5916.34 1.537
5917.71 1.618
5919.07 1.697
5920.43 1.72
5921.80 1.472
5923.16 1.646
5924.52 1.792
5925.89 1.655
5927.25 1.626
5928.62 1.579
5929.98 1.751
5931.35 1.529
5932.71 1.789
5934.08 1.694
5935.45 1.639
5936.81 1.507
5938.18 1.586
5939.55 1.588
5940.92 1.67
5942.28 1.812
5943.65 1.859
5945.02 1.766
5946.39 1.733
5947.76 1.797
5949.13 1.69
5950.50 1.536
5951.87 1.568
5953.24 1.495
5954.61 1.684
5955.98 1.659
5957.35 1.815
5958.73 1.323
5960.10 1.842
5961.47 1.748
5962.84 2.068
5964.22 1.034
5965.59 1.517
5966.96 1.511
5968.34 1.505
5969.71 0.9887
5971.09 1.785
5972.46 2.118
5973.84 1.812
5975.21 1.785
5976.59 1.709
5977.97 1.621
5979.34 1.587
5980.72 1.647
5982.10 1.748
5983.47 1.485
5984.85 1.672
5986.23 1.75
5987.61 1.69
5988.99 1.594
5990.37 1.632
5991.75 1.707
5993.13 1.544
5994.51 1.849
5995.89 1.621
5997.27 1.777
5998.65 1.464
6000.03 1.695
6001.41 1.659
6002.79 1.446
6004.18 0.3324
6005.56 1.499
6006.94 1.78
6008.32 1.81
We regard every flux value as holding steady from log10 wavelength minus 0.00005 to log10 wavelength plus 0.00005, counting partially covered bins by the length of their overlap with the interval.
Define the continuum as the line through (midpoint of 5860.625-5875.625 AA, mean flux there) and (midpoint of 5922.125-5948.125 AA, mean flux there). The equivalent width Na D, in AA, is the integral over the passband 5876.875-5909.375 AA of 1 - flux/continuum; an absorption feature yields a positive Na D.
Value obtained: 2.7 AA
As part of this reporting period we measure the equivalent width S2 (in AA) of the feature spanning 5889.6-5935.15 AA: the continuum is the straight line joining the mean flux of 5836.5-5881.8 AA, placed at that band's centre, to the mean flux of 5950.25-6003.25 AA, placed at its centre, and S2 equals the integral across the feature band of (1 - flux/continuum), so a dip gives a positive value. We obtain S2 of 1.5 AA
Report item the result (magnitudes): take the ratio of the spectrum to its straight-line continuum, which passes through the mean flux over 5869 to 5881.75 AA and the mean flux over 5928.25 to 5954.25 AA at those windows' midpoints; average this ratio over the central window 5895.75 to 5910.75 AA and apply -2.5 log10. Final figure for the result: 0.05 mag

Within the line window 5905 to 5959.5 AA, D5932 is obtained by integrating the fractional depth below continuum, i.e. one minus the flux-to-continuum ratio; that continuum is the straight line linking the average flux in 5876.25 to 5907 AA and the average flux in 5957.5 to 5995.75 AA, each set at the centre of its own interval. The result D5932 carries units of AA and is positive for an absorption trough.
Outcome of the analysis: -3.1 AA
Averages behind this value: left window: 1.5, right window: 1.64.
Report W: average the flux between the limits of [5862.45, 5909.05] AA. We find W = 1.54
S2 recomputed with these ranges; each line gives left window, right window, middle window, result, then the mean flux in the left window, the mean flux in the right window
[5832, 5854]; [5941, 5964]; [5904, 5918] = 0.38 AA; 1.7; 1.7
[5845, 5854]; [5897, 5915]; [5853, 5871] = 1.60 AA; 1.74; 1.63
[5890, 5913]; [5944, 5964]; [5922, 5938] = -0.33 AA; 1.53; 1.68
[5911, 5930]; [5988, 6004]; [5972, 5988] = -1.07 AA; 1.65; 1.59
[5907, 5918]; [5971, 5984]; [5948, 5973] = 1.46 AA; 1.63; 1.73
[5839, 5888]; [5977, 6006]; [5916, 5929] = -0.26 AA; 1.63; 1.57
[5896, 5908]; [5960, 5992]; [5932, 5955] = -0.73 AA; 1.59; 1.64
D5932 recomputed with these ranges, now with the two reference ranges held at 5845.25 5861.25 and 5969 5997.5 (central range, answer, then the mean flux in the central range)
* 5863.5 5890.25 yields 1.77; 1.56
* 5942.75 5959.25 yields 0.06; 1.66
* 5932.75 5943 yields 0.13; 1.65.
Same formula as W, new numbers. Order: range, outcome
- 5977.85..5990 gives 1.64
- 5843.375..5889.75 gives 1.61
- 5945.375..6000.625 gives 1.65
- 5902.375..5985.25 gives 1.65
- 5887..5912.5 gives 1.48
